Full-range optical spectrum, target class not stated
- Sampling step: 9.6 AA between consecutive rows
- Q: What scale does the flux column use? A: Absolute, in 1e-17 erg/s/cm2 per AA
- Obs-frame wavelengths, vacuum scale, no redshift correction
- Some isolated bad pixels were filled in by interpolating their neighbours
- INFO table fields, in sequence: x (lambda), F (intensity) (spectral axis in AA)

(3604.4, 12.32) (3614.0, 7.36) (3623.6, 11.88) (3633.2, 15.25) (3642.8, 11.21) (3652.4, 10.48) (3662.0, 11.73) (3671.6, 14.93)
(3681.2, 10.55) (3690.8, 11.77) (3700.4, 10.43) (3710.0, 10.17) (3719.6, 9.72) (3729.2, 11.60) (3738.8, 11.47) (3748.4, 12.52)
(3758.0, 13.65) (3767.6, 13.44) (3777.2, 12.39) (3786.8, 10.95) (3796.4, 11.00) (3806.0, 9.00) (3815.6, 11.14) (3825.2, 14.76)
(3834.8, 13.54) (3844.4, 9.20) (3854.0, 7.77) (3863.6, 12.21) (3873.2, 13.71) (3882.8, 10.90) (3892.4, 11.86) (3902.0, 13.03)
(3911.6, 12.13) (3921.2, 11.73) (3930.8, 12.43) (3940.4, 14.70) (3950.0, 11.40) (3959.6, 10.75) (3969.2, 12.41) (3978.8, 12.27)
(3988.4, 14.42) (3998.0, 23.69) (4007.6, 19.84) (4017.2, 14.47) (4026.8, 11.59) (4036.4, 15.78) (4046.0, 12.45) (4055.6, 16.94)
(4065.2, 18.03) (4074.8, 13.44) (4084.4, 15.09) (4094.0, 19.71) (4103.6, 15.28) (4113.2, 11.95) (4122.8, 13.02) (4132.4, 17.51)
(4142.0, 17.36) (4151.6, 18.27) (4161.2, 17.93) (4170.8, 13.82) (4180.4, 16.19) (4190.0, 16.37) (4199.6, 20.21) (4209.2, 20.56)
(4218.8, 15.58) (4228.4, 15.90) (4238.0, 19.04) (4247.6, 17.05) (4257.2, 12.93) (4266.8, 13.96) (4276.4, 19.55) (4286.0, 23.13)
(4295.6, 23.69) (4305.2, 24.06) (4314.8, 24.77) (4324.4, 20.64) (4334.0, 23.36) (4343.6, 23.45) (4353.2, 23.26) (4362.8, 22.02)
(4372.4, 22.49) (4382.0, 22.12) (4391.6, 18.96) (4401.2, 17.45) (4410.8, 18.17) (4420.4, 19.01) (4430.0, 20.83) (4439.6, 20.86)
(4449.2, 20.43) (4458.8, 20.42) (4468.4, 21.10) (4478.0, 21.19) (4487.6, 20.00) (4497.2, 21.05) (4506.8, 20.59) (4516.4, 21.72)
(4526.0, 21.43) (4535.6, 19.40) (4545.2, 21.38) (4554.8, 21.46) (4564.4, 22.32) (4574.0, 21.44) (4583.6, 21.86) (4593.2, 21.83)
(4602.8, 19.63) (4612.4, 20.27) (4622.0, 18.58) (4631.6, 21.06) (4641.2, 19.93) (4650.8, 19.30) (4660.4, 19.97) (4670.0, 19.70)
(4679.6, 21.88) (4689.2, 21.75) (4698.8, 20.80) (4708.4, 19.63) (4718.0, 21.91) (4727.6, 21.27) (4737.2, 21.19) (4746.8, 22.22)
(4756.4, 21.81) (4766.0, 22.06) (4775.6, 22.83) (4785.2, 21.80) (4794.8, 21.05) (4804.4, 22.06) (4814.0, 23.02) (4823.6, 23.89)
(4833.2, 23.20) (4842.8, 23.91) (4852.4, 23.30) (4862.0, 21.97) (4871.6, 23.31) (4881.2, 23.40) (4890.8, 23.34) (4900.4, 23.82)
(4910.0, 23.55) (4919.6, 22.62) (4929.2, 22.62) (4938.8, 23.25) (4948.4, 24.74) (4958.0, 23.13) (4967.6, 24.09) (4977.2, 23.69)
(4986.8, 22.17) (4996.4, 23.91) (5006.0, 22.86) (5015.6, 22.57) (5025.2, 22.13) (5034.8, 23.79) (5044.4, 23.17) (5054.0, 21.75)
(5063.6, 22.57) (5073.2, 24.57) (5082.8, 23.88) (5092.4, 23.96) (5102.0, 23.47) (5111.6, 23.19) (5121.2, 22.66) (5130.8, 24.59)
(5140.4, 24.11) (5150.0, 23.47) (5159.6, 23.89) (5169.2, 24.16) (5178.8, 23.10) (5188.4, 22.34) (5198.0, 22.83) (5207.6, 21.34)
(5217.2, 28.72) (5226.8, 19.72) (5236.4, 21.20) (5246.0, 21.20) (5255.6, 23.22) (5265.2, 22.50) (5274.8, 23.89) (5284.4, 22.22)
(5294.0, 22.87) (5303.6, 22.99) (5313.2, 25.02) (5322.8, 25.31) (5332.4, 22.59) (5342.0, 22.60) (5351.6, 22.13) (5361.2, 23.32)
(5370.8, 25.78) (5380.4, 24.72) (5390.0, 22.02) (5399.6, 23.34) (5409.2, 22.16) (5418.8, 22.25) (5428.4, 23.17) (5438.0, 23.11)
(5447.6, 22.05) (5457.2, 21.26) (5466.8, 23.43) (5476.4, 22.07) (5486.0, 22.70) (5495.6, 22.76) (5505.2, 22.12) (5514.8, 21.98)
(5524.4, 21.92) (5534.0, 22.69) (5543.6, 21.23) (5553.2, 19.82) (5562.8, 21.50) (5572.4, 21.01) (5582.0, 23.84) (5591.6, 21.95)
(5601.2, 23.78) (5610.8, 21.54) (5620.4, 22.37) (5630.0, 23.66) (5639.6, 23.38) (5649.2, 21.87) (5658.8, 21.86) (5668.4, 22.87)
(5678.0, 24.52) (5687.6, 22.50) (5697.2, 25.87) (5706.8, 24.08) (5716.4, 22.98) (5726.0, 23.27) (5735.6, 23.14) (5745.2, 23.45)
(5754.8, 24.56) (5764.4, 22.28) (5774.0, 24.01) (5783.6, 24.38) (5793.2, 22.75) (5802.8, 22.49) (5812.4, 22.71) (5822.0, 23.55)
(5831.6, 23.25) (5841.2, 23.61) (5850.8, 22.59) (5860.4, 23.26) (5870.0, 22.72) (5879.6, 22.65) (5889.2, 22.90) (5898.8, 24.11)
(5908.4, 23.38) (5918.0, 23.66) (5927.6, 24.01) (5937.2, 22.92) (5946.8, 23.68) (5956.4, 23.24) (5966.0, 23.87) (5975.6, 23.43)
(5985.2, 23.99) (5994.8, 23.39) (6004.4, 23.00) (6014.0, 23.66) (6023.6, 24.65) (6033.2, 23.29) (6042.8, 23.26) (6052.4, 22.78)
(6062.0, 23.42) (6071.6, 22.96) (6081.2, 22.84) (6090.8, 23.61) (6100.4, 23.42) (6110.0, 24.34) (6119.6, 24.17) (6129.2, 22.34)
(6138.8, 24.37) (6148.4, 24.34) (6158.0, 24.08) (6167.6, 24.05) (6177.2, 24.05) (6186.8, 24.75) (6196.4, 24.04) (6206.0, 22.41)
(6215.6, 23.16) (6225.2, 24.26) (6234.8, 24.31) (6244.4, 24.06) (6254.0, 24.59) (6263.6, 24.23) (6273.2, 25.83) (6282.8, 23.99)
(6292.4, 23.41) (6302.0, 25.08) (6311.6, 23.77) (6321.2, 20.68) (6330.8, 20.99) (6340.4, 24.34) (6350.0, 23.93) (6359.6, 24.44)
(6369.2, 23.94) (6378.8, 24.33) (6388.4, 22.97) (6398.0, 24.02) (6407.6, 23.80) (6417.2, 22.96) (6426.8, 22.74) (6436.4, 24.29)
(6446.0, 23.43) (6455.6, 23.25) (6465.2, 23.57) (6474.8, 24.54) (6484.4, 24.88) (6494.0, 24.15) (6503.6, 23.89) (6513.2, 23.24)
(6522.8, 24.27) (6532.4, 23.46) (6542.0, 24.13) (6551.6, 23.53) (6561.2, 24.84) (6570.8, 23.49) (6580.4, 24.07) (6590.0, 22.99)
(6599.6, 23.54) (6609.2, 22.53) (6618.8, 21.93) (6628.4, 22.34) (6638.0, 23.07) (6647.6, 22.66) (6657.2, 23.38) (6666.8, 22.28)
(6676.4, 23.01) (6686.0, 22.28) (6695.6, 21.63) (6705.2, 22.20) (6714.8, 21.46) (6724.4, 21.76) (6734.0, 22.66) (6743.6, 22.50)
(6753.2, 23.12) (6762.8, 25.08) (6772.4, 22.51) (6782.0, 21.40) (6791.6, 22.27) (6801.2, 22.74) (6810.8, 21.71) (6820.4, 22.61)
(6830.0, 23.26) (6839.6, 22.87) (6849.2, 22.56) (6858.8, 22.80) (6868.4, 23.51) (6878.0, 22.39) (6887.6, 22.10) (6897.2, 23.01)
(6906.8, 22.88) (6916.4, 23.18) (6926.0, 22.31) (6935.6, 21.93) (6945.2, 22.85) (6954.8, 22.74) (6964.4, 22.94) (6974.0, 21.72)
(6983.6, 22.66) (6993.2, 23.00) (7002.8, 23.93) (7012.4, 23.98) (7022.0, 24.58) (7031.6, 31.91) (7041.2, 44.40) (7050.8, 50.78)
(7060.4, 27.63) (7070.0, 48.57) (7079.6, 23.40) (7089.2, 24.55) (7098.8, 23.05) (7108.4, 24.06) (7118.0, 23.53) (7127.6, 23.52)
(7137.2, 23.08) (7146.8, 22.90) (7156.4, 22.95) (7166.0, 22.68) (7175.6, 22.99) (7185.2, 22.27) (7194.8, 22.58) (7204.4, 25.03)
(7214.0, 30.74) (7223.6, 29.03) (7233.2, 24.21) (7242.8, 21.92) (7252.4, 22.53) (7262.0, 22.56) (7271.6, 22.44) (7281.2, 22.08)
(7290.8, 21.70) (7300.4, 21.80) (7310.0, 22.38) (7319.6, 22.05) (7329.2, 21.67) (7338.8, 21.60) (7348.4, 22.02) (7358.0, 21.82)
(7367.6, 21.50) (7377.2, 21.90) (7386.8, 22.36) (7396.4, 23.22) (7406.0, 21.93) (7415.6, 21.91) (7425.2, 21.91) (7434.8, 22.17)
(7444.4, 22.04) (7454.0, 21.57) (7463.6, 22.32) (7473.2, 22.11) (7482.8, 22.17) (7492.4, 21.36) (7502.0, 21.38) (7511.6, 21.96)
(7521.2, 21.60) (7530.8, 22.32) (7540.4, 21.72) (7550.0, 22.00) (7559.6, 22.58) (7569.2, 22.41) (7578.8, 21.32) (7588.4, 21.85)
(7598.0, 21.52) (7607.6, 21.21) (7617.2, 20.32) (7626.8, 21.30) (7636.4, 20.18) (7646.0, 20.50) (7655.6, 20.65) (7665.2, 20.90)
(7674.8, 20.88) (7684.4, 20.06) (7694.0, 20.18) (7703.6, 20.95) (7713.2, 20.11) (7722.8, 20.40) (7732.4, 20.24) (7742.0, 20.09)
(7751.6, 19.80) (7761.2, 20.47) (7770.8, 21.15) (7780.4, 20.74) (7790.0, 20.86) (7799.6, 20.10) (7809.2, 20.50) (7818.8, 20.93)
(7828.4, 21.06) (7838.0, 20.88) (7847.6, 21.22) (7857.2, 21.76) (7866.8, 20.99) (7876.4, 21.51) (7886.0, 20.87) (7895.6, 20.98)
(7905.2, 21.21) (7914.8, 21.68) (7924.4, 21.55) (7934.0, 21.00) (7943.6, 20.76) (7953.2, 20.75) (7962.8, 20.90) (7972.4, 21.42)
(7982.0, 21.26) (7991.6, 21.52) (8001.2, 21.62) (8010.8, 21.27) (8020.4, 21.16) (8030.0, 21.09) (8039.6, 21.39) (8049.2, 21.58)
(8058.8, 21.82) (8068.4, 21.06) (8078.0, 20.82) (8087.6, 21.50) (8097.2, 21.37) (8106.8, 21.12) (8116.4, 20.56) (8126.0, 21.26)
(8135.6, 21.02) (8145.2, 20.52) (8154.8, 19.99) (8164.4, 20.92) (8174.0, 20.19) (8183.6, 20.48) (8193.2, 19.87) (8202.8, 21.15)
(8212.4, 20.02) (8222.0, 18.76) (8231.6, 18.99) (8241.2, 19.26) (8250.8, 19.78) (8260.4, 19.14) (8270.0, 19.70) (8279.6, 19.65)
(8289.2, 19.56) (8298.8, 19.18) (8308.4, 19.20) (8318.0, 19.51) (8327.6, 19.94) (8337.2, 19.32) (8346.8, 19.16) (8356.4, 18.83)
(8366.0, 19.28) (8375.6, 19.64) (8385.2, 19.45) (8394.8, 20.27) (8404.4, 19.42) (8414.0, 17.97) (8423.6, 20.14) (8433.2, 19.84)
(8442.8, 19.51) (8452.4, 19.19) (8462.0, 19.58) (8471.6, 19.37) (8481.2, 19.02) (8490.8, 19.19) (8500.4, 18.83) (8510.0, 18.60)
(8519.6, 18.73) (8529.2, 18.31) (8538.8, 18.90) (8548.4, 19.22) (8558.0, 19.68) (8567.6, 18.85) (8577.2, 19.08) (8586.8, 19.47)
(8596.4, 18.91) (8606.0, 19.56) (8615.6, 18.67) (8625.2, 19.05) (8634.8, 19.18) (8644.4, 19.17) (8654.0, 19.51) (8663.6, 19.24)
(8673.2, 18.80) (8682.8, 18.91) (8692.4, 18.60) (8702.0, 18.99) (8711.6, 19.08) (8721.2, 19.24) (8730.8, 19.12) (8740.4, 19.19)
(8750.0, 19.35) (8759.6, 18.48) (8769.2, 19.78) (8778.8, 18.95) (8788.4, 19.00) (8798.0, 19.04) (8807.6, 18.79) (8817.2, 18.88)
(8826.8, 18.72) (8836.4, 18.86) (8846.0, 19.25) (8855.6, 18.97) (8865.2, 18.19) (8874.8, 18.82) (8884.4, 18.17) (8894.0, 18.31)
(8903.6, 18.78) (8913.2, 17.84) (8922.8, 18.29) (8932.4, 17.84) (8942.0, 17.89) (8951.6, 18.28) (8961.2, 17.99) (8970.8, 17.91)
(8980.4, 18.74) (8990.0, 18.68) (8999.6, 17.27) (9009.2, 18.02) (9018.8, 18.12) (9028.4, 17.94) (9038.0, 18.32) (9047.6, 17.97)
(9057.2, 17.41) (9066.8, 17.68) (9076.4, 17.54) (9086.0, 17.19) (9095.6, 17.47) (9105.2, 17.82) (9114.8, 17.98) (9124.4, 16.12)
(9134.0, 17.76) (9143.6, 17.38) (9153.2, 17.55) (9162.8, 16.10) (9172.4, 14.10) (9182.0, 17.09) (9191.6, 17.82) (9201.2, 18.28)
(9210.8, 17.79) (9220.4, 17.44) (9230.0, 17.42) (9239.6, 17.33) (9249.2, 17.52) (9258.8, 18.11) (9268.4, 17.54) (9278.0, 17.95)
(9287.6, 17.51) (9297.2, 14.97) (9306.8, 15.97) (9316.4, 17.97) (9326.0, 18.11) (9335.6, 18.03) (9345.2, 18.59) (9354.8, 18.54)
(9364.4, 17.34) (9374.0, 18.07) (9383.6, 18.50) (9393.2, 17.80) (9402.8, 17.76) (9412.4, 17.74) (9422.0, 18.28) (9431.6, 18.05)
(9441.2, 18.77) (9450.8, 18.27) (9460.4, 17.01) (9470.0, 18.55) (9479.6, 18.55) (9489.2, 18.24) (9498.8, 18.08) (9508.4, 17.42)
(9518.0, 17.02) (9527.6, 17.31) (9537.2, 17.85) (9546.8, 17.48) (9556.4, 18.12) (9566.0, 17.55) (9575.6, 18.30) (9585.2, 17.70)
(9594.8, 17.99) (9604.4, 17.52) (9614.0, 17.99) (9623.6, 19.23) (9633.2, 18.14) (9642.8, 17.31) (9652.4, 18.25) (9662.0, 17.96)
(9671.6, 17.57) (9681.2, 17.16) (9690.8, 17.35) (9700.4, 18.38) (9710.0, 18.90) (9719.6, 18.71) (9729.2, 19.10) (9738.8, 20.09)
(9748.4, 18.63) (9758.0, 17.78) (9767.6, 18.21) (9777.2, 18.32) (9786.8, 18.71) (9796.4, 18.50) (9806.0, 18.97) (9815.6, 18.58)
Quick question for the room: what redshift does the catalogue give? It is 0.073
